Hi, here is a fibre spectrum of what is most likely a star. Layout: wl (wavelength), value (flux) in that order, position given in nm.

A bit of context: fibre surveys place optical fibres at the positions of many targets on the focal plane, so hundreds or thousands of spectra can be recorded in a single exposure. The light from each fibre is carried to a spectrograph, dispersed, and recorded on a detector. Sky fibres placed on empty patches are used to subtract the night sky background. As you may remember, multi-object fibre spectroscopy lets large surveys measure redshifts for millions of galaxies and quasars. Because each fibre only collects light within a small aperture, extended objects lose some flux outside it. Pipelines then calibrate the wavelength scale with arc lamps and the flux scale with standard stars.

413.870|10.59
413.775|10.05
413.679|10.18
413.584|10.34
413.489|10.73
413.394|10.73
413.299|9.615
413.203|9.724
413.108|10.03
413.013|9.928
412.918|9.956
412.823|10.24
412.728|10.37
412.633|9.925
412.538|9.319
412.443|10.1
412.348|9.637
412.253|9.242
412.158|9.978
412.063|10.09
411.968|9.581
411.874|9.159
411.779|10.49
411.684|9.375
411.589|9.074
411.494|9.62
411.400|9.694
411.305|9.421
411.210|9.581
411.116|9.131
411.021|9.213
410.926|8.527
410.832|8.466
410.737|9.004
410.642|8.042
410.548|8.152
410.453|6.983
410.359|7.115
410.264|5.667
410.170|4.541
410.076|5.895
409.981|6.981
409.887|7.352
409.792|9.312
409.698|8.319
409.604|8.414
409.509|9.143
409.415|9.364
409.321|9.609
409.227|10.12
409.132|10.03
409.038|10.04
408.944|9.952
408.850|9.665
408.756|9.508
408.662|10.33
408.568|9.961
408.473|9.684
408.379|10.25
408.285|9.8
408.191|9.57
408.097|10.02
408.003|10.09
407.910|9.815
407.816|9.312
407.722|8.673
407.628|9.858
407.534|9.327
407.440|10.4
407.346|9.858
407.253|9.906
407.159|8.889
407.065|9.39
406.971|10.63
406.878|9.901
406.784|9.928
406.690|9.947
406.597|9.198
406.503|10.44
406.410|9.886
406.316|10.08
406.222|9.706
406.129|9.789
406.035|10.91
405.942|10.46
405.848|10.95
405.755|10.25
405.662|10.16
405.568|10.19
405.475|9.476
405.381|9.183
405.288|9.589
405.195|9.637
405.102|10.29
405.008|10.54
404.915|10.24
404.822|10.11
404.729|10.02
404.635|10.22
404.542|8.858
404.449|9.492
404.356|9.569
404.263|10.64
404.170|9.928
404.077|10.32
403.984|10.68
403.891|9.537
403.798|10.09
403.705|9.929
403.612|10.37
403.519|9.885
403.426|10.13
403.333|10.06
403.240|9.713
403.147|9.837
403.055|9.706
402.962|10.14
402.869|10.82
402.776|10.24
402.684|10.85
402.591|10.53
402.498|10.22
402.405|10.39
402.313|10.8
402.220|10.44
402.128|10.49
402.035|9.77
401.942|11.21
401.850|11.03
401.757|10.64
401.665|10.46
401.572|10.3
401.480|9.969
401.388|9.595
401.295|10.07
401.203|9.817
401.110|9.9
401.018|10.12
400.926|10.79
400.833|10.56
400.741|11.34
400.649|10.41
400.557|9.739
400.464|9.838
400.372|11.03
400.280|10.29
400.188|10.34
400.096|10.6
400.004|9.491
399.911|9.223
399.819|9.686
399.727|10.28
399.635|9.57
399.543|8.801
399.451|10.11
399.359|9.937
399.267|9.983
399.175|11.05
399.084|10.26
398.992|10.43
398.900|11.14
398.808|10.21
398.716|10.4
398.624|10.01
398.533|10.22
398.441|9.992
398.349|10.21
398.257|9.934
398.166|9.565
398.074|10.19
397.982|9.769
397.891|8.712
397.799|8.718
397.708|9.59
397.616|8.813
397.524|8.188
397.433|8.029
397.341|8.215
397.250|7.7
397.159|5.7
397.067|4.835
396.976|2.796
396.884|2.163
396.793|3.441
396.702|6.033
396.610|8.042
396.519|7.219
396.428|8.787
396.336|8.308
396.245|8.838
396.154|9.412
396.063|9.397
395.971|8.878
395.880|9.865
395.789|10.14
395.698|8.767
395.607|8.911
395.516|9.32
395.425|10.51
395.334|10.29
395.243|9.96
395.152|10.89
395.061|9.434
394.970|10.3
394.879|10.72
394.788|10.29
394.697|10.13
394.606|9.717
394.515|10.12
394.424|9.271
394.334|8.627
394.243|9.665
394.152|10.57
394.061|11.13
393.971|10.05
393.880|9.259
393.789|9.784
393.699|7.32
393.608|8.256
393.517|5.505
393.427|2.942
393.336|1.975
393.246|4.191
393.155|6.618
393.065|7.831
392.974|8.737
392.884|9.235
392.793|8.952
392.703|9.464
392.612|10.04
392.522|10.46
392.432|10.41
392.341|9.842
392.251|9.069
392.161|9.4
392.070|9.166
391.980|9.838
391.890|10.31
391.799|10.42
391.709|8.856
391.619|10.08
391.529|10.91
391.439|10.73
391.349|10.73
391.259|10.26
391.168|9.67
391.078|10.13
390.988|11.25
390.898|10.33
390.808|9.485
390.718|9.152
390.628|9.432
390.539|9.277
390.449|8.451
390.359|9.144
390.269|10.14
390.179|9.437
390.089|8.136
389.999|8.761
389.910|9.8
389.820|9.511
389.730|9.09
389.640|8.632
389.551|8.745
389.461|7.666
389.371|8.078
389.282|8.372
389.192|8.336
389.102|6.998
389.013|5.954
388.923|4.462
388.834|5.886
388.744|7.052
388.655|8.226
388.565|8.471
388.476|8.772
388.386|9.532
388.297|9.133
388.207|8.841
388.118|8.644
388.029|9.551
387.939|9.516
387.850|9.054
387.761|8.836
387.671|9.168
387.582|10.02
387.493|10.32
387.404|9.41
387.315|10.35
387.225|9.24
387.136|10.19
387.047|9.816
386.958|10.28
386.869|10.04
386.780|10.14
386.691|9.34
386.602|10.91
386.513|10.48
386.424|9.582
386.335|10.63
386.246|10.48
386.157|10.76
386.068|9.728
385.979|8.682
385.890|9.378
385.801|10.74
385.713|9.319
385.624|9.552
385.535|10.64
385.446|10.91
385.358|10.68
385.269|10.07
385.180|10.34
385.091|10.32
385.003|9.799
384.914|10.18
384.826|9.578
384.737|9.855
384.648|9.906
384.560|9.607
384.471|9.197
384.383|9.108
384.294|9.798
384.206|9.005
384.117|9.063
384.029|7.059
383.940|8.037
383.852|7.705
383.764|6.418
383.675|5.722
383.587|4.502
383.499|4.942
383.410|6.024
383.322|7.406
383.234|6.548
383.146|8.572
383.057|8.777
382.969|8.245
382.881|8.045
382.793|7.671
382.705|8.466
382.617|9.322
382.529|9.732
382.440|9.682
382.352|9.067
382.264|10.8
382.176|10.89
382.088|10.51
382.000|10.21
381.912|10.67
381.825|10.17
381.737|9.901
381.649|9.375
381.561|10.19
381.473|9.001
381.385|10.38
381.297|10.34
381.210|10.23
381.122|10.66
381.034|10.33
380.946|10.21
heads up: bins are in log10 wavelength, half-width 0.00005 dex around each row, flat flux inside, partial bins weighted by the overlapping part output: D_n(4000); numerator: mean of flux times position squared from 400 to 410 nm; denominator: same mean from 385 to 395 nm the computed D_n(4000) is 1.2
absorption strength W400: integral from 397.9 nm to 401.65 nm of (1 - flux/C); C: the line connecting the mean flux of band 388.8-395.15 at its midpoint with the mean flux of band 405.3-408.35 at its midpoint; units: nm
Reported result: -0.27 nm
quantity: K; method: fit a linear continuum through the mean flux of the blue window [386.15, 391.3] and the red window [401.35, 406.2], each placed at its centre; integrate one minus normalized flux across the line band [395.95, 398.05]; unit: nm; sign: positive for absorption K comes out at 0.484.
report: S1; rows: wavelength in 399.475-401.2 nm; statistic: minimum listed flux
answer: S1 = 8.801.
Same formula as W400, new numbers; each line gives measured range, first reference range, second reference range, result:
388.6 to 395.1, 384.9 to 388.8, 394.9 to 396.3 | 0.53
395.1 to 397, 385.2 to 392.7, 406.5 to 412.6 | 0.22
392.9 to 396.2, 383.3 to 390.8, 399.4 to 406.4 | 0.23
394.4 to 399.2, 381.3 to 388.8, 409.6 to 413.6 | 0.11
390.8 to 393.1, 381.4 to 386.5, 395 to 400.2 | -0.20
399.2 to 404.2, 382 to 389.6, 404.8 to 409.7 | -0.30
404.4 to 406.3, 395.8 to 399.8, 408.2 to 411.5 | -0.27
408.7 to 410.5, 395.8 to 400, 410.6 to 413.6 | 0.22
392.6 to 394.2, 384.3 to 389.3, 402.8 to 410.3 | 0.27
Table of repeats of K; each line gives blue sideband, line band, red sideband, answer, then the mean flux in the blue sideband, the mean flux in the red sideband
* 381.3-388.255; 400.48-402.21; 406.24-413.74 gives -0.184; 9.3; 9.37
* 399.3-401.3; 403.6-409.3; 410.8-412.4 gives -0.110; 10.1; 9.44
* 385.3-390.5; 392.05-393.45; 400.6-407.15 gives 0.205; 9.17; 10.1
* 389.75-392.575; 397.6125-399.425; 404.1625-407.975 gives -0.029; 9.76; 9.9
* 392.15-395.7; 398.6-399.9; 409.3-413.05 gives -0.174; 8.95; 8.84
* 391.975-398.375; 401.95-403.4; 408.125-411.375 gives -0.274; 8.56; 8.75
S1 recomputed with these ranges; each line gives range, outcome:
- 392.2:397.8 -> 1.975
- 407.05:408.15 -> 8.673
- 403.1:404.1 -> 9.537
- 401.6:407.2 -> 8.858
